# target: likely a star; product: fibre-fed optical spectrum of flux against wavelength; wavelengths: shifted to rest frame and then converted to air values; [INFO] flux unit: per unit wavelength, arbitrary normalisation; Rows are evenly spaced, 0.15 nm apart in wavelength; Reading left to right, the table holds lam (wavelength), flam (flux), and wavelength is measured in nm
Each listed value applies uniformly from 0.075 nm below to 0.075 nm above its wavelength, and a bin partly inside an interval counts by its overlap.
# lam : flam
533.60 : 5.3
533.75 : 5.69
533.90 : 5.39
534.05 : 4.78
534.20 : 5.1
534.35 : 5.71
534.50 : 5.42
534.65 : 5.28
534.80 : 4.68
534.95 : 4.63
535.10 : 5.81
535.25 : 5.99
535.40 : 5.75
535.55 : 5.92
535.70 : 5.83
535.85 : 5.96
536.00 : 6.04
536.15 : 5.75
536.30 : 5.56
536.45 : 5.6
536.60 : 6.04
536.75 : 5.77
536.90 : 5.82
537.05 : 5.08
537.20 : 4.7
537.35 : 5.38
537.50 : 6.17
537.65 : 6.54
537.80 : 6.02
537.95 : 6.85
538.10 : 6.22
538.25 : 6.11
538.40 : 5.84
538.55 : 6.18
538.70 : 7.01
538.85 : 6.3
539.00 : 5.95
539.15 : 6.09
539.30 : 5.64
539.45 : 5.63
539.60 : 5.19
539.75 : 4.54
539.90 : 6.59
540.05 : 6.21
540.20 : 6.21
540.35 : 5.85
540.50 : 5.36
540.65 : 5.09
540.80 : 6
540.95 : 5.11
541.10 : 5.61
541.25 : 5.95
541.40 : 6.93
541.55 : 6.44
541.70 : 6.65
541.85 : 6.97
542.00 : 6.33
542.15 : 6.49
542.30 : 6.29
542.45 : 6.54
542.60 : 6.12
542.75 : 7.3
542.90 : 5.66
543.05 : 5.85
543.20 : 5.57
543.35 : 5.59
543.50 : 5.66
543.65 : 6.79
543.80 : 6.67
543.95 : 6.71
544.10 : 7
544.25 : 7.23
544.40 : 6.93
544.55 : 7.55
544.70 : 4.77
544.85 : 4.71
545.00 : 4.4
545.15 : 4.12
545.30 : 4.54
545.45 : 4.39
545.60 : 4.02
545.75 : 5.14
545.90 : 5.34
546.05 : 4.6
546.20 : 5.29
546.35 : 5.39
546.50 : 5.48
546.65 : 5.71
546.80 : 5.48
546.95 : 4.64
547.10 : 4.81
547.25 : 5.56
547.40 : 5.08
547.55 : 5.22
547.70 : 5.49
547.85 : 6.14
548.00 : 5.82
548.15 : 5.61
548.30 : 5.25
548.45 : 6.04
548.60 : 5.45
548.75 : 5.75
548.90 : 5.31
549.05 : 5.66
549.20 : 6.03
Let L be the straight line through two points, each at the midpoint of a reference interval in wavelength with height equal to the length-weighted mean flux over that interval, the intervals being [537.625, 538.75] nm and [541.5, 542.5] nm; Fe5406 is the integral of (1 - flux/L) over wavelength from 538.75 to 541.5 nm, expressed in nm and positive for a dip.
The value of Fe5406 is 0.27 nm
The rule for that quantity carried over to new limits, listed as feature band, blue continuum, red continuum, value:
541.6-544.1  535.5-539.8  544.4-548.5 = -0.390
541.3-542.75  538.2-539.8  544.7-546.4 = -0.331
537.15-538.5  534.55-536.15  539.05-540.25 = -0.076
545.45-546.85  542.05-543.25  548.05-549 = 0.175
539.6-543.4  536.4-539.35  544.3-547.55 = -0.296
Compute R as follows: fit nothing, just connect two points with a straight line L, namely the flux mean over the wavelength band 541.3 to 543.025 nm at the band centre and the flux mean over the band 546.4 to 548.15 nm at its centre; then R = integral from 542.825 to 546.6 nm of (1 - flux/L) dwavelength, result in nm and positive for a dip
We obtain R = 0.25 nm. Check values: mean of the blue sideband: 6.49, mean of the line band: 5.58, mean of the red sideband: 5.41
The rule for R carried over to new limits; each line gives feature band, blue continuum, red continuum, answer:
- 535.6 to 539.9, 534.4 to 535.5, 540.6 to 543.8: -0.14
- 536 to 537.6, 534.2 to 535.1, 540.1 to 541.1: -0.08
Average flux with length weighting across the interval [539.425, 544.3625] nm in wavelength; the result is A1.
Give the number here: 6.14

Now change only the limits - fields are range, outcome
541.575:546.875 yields 5.81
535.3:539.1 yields 5.94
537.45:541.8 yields 6.01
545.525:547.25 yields 5.1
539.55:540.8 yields 5.66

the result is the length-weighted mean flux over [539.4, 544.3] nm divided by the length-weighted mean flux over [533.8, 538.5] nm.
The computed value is 1.08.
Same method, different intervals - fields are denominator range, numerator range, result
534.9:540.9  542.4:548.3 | 0.96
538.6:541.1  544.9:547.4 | 0.85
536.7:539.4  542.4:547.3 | 0.94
